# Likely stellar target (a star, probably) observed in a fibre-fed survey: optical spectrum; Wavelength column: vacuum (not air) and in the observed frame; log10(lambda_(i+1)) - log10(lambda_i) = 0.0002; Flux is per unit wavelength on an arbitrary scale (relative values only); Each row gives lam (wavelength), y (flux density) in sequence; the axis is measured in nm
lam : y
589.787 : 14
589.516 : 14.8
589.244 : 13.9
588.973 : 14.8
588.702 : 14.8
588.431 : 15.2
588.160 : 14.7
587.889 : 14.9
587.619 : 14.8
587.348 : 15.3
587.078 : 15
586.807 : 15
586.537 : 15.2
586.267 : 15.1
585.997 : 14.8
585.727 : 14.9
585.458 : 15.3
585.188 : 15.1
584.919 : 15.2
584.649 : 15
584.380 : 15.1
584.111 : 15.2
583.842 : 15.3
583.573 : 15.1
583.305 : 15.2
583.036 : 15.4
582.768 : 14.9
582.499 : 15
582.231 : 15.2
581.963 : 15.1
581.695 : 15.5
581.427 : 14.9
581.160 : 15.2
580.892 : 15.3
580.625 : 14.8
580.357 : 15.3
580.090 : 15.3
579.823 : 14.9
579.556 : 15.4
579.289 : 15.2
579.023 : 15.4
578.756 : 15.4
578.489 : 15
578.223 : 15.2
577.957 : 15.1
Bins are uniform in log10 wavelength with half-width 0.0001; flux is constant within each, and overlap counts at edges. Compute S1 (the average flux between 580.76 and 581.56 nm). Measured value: 15.1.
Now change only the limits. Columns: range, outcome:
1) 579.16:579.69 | 15.3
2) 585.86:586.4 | 14.9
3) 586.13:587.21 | 15.1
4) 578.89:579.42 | 15.3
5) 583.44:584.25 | 15.2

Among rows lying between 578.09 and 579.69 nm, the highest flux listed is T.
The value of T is 15.4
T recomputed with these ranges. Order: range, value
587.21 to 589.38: 15.3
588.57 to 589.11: 14.8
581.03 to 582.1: 15.5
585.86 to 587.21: 15.2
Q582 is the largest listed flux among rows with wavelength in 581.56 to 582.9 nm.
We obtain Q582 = 15.5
